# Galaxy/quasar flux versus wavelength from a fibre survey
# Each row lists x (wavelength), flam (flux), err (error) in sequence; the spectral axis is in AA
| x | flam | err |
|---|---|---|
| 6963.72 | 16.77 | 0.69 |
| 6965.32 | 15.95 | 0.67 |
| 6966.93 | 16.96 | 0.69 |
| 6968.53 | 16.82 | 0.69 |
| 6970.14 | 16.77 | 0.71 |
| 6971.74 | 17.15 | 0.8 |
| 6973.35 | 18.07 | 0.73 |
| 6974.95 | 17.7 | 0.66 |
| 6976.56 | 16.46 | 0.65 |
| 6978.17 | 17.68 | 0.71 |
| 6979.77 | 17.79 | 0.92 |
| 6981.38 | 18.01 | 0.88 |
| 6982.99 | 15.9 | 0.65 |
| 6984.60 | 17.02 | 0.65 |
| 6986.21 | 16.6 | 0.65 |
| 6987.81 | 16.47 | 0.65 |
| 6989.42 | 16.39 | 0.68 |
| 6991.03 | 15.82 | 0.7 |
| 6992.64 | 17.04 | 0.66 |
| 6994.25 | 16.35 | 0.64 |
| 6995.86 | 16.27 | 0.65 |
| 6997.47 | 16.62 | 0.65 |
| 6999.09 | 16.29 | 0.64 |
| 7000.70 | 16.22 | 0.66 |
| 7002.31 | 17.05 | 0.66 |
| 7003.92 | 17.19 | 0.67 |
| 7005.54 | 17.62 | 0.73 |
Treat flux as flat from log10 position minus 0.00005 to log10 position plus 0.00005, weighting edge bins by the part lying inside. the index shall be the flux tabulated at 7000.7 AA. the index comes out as 16.22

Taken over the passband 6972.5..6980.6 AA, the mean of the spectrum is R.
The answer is 17.5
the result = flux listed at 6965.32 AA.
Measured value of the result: 15.95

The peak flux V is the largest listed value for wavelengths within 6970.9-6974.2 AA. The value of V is 18.07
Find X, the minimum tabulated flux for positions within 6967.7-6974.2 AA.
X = 16.77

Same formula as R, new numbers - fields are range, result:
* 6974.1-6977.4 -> 17.1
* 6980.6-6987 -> 16.9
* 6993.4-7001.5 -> 16.3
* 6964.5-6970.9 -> 16.6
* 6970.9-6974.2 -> 17.6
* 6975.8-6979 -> 17.1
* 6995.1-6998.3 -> 16.4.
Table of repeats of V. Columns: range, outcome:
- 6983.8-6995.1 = 17.04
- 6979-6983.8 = 18.01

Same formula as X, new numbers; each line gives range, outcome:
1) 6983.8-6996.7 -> 15.82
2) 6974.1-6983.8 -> 15.9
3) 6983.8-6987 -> 16.6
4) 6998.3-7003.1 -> 16.22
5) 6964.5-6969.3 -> 15.95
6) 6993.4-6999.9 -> 16.27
